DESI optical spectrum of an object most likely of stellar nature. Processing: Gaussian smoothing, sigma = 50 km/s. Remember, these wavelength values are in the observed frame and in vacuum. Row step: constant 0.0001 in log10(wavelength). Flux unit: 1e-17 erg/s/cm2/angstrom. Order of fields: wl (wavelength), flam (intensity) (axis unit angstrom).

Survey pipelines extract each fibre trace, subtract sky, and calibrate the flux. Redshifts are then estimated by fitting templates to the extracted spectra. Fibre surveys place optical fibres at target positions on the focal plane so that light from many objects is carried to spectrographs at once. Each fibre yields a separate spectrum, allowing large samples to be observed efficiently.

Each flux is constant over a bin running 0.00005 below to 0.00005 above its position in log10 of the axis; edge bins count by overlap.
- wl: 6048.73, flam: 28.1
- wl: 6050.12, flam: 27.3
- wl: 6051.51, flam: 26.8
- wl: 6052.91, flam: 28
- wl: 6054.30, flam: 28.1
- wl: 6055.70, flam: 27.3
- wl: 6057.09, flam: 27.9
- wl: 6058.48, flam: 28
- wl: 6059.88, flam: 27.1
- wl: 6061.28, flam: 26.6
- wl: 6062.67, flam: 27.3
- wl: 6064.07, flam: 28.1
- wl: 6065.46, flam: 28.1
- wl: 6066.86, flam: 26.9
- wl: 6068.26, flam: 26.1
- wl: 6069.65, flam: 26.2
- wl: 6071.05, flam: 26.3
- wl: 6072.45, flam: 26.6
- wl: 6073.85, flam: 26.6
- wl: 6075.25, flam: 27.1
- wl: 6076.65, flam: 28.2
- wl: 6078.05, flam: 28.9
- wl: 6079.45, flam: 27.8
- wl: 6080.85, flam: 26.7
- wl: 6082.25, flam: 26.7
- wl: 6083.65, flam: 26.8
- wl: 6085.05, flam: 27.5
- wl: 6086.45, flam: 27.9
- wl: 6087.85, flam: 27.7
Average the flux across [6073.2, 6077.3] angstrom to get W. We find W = 27.3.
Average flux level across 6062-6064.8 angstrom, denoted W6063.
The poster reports 27.7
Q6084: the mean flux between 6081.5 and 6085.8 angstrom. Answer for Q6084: 27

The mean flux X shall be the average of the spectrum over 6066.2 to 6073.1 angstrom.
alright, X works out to 26.4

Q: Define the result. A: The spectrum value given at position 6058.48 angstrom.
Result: 28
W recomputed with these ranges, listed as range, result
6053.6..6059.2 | 27.8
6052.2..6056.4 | 27.8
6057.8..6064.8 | 27.4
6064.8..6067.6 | 27.4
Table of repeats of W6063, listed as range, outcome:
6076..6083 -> 27.6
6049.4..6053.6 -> 27.4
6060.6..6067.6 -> 27.4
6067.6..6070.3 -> 26.2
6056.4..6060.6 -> 27.6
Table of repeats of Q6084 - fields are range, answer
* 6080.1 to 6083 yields 26.7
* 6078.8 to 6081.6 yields 27.2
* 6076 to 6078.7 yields 28.5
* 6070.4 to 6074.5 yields 26.5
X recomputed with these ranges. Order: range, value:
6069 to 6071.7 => 26.2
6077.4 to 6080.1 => 28.3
